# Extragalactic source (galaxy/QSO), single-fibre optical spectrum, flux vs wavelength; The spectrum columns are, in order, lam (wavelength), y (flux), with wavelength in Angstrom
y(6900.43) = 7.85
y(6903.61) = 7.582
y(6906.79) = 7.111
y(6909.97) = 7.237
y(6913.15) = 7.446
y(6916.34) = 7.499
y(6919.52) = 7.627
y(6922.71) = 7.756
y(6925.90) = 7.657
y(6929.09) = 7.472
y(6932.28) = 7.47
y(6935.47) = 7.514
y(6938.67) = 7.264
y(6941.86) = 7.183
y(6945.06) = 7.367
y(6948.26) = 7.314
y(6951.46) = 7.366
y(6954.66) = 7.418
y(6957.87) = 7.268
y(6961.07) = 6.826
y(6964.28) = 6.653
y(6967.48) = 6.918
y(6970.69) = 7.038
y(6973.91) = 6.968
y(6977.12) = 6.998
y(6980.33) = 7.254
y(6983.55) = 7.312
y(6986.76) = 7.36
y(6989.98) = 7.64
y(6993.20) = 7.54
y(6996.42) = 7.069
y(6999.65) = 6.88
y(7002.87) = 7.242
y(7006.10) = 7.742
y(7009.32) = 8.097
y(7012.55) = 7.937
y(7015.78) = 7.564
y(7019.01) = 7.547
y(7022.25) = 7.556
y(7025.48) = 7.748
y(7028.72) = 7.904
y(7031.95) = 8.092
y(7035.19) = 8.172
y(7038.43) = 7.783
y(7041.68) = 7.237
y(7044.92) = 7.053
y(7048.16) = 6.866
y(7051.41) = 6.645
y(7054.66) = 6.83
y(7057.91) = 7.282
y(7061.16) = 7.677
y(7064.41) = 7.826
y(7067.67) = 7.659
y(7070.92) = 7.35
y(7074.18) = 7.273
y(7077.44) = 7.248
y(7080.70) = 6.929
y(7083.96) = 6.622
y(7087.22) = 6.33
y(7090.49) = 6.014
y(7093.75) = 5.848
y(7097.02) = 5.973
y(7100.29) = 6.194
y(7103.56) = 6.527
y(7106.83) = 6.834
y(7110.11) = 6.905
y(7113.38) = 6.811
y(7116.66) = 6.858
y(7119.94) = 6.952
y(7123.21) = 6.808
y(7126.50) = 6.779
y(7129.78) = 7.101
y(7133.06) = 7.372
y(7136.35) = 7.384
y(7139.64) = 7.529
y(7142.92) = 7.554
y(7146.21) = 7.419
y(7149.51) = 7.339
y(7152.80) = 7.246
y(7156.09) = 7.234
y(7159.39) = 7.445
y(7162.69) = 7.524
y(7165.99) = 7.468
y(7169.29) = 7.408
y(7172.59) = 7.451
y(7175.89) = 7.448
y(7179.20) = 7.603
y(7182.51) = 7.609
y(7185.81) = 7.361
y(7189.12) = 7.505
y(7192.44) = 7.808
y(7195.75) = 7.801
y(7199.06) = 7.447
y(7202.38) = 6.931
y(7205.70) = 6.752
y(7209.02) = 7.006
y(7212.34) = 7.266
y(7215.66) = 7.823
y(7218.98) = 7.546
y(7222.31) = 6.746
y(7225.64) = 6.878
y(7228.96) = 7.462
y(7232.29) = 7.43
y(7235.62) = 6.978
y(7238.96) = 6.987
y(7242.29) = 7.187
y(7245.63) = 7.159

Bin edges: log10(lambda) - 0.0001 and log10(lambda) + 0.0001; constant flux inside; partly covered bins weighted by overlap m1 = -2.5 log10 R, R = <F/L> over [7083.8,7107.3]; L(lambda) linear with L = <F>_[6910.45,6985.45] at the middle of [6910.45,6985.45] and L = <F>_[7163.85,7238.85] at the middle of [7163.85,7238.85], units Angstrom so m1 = 0.172 mag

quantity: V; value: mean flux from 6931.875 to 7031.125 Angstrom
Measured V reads 7.36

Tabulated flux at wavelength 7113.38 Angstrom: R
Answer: 6.811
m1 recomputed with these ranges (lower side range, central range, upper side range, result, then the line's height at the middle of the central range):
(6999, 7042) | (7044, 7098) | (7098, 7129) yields 0.04 mag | 7.18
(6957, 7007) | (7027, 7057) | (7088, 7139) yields -0.07 mag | 6.95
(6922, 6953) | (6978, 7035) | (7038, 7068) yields -0.04 mag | 7.32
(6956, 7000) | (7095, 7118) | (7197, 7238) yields 0.09 mag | 7.16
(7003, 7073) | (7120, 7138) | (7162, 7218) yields 0.06 mag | 7.47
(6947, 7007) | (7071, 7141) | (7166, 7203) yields 0.09 mag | 7.39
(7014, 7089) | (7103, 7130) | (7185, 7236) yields 0.08 mag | 7.33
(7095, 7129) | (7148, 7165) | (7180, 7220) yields -0.05 mag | 7.04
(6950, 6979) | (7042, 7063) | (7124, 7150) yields 0.01 mag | 7.17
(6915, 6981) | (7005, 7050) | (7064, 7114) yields -0.10 mag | 6.98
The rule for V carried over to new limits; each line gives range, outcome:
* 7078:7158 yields 6.87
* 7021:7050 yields 7.6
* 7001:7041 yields 7.76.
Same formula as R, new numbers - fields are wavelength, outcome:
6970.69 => 7.038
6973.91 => 6.968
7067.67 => 7.659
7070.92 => 7.35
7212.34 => 7.266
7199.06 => 7.447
